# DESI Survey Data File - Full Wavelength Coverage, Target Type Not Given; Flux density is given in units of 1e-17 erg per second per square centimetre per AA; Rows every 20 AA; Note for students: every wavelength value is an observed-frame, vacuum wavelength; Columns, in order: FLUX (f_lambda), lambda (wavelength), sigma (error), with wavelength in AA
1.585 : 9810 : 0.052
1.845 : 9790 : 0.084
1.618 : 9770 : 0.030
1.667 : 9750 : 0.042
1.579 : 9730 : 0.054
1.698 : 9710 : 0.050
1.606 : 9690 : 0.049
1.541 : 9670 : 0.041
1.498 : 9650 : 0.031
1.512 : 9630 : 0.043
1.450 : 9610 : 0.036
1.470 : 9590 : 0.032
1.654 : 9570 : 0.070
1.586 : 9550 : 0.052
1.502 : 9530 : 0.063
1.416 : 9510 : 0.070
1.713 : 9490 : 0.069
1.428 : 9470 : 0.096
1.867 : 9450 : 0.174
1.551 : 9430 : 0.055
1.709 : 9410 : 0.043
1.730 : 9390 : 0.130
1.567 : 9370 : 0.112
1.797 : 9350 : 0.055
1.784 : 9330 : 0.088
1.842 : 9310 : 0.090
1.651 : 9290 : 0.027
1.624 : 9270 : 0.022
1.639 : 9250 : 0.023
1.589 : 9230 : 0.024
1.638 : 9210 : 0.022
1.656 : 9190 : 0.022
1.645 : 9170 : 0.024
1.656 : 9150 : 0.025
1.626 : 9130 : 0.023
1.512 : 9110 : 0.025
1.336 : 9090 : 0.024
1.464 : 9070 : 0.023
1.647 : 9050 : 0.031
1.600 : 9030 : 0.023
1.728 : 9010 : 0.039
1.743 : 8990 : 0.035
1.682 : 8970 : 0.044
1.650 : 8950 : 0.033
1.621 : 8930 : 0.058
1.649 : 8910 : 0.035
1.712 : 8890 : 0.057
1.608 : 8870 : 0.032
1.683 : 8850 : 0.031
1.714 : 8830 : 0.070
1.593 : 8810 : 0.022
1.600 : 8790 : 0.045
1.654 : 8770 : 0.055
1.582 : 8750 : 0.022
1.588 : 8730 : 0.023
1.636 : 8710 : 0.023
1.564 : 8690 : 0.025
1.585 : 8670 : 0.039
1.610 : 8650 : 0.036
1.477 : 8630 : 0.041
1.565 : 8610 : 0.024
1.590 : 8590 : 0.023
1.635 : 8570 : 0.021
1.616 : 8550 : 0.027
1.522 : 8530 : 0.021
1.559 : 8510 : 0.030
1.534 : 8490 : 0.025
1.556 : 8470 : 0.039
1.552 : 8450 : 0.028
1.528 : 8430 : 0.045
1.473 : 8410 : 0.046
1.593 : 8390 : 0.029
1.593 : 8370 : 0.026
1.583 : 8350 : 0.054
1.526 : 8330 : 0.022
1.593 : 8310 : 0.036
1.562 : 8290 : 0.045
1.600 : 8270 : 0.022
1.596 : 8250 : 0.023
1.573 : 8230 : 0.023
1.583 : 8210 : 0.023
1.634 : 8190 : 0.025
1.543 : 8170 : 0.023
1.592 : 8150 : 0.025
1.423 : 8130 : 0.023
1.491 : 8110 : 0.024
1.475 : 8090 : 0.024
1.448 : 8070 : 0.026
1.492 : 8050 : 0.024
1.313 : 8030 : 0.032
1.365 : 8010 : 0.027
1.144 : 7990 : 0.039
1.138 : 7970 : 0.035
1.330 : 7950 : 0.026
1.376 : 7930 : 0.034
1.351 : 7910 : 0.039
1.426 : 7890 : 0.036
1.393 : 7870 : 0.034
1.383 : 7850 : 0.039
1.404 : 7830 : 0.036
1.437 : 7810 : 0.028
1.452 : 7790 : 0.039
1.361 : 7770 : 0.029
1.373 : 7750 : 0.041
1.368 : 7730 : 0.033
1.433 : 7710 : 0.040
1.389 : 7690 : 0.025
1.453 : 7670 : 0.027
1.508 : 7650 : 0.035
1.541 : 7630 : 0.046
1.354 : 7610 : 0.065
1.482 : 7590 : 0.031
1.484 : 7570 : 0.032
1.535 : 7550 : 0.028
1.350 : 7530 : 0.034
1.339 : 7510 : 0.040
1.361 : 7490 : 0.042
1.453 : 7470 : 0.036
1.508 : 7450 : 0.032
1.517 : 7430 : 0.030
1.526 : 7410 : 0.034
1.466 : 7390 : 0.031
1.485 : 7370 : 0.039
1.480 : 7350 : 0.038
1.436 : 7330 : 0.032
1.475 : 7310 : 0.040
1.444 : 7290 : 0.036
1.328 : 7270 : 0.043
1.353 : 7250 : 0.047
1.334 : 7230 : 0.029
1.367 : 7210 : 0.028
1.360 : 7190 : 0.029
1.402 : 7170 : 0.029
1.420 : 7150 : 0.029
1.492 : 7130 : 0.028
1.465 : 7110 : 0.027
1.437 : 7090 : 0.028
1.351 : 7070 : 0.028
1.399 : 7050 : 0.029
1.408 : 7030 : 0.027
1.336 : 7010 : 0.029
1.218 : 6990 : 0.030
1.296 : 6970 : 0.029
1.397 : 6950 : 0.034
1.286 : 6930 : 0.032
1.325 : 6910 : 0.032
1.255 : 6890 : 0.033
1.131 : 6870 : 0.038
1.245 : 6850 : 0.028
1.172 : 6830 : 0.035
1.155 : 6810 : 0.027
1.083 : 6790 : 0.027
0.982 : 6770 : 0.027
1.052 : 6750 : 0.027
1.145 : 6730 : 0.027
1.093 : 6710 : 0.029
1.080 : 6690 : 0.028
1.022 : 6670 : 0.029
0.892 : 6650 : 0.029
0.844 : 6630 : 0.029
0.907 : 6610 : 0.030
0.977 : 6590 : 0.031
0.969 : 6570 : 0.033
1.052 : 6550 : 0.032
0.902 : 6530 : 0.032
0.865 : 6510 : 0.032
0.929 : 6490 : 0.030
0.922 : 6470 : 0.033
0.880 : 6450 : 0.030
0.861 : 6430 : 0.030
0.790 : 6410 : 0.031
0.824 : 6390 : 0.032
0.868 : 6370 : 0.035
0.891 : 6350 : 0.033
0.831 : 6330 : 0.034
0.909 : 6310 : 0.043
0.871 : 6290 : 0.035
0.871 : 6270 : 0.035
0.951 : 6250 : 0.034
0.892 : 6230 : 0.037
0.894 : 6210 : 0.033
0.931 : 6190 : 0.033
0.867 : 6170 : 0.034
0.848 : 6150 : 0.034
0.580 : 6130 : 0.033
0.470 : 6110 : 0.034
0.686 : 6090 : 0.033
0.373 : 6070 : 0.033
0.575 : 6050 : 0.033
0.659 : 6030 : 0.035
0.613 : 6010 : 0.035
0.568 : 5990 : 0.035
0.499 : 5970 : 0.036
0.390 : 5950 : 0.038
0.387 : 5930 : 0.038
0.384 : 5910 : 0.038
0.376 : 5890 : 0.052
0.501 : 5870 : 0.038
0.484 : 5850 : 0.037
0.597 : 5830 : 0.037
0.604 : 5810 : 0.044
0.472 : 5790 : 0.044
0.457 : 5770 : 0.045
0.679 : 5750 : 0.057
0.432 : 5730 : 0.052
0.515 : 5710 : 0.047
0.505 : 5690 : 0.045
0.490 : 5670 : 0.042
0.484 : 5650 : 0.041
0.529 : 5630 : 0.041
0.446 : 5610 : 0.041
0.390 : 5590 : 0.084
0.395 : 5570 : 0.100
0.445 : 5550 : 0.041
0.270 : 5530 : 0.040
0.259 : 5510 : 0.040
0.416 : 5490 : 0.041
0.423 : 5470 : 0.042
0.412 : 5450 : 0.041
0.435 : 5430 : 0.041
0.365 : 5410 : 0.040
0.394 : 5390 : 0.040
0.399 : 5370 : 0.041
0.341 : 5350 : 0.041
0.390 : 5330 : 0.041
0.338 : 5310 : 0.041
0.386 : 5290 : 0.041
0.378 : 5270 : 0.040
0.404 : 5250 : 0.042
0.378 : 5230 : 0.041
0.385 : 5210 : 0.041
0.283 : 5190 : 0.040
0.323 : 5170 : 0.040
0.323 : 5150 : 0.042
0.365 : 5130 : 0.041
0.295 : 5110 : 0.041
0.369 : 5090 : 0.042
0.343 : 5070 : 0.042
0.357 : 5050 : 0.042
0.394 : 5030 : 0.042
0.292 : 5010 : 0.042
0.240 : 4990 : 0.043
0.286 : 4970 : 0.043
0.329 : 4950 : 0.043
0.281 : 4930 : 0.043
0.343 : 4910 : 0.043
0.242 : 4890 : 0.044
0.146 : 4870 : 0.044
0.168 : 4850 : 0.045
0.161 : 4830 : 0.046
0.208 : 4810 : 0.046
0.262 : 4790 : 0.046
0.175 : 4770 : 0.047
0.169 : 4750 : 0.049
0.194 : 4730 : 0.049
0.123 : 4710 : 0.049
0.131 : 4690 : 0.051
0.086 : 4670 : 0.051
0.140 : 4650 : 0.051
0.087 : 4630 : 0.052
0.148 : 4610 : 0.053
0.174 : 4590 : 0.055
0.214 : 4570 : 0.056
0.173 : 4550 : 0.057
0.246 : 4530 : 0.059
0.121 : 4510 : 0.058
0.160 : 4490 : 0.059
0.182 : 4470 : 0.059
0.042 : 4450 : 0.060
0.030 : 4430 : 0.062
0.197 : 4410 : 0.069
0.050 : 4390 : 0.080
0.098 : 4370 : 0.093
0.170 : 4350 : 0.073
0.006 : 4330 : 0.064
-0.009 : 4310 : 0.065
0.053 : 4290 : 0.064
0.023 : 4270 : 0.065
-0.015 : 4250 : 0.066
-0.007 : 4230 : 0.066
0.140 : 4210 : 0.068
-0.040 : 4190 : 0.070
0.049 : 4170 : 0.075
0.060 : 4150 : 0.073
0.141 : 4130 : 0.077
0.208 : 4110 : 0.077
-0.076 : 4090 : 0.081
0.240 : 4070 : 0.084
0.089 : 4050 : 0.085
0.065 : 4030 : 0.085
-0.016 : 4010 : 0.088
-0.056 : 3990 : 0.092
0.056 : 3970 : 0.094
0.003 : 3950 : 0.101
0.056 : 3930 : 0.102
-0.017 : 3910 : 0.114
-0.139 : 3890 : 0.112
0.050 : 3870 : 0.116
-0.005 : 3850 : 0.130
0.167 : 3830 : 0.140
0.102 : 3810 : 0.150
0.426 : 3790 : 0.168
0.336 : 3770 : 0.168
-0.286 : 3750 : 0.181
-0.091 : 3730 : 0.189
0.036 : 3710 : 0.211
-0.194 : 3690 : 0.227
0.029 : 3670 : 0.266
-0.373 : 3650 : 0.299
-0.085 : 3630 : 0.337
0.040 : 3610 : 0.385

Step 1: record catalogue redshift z 0.541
